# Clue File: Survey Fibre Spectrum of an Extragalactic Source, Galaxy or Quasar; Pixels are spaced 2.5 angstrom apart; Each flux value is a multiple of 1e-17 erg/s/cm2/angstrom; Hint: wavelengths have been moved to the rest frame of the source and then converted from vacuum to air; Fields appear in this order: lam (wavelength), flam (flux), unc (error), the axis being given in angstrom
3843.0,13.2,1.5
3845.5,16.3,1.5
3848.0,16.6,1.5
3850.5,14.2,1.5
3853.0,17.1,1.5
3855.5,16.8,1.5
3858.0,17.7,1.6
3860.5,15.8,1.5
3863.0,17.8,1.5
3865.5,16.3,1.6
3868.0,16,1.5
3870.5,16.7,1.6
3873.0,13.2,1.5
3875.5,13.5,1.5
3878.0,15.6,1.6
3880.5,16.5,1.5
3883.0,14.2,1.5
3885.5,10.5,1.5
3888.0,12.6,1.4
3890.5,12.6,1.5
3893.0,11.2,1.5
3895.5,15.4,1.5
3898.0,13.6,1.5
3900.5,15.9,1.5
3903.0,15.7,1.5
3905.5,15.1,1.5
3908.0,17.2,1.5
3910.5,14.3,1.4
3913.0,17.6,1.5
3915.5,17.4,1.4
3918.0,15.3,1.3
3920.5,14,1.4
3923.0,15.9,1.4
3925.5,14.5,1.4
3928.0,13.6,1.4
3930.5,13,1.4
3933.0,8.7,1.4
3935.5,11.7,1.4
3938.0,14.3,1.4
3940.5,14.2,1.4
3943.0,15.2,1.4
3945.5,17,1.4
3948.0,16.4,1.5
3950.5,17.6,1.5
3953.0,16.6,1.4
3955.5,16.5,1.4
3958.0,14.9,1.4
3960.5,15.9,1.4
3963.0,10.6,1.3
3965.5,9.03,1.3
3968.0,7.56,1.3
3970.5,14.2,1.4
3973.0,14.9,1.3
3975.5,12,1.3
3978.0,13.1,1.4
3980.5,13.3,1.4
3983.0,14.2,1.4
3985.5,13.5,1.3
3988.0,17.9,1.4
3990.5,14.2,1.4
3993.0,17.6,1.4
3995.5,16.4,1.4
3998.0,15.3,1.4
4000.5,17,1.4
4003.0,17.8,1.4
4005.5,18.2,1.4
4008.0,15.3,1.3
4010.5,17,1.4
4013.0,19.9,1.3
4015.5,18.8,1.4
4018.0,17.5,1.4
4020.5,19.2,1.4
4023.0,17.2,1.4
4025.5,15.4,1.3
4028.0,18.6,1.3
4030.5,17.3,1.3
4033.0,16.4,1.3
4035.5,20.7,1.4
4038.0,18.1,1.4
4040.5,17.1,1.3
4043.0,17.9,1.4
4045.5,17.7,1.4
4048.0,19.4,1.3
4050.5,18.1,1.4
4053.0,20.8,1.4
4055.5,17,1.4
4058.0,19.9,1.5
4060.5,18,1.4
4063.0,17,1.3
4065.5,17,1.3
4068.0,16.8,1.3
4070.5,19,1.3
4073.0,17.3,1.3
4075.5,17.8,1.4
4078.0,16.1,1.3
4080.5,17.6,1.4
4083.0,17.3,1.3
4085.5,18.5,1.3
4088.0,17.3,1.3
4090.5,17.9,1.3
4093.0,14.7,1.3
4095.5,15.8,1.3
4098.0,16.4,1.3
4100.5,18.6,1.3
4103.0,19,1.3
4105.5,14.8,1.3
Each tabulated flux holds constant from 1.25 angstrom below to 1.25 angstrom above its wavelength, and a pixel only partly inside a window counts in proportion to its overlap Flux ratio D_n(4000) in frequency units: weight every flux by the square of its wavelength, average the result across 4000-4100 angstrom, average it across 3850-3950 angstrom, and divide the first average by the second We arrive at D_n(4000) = 1.28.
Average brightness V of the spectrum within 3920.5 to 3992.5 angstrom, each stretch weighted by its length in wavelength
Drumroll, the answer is 14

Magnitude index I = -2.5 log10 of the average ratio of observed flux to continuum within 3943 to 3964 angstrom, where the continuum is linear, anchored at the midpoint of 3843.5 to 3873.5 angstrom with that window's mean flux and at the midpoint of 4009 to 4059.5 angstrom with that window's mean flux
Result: 0.10 mag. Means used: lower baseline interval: 16.2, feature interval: 15.7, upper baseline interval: 18.2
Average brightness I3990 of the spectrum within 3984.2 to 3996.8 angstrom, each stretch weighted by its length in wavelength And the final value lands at 15.9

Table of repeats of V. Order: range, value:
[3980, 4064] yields 17.4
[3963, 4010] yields 14.5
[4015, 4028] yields 17.6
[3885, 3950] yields 14.4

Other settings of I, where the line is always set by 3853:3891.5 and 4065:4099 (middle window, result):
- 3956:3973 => 0.27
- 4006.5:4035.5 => -0.07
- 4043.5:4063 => -0.11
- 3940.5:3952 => -0.03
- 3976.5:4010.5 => 0.04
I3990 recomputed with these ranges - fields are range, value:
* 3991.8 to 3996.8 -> 17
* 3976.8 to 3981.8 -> 13.2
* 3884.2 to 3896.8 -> 12.5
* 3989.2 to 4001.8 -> 16.1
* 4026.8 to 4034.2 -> 17.4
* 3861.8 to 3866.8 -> 17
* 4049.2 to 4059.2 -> 18.9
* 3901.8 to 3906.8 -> 15.4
